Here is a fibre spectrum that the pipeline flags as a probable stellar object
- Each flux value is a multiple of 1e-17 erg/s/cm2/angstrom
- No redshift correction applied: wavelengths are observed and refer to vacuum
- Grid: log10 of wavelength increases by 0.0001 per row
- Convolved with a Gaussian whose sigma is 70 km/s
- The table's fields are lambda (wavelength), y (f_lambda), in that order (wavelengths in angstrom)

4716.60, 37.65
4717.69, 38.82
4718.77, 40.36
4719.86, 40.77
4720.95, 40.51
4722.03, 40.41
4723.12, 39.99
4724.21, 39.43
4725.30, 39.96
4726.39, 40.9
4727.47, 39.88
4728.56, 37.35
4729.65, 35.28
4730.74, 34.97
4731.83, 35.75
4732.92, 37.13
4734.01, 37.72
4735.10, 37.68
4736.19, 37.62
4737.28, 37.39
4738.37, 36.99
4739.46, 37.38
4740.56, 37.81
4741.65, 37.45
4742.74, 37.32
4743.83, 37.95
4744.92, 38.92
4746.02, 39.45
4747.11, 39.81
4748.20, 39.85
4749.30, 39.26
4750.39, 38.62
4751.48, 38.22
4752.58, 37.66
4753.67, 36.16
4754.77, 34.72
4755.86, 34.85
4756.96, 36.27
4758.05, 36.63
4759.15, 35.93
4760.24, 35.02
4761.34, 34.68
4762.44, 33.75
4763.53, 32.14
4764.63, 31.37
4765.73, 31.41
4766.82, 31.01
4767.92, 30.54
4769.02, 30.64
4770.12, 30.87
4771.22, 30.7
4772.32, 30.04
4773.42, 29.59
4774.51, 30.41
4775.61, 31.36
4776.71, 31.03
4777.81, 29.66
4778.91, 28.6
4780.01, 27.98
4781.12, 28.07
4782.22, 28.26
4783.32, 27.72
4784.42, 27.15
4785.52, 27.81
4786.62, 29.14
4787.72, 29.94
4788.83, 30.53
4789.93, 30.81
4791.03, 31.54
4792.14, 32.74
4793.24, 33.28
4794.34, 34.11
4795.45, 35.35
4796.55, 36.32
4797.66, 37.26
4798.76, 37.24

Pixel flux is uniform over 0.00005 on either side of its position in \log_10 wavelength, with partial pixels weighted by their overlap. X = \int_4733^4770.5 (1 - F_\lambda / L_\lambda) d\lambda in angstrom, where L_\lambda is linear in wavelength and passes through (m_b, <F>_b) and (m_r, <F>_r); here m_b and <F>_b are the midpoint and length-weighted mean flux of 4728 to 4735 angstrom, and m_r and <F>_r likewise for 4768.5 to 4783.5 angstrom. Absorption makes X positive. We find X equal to -2.94 angstrom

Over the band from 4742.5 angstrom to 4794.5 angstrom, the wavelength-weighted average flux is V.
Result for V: 32.9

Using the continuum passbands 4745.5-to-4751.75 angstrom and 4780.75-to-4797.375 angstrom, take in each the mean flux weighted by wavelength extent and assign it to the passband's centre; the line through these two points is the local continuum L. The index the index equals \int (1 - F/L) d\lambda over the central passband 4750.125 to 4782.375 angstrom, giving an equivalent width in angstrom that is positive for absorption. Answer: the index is 2.9 angstrom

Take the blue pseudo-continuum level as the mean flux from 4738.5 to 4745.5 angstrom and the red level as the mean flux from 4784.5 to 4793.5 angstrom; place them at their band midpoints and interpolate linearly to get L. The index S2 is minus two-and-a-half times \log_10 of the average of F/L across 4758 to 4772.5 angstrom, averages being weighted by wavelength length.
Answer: 0.06 mag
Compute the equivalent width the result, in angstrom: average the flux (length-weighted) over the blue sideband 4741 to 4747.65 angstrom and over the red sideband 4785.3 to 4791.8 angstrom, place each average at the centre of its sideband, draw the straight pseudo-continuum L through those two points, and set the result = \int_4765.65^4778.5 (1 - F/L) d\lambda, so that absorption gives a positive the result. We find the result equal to 1.0 angstrom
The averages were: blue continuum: 38.5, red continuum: 30.1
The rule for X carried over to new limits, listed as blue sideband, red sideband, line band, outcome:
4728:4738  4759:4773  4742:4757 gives -1.5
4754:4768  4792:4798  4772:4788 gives 2.5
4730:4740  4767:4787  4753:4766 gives -0.8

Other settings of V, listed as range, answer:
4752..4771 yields 33.7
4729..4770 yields 36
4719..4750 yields 38.4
